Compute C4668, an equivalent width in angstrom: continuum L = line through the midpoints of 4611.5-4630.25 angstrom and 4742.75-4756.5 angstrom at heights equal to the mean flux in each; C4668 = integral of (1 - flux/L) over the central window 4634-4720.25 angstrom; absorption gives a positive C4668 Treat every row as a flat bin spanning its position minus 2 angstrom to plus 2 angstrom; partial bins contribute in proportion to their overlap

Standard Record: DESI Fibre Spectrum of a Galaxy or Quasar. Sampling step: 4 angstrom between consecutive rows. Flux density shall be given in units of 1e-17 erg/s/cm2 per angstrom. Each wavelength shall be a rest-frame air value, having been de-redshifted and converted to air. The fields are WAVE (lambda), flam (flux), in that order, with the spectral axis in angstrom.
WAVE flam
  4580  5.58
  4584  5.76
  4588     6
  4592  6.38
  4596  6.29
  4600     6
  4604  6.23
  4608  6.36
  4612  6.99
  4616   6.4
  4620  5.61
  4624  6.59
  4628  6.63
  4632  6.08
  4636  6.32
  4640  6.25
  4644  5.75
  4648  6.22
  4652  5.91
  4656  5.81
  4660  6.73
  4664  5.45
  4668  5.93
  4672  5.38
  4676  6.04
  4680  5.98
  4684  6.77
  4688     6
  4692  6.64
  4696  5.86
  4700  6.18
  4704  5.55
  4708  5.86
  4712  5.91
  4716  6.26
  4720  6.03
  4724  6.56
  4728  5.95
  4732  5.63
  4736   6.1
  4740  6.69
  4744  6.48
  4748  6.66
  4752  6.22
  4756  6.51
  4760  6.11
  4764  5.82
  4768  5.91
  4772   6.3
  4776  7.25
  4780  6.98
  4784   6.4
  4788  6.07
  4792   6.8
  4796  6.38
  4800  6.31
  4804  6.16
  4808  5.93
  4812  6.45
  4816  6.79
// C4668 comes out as 5.19 angstrom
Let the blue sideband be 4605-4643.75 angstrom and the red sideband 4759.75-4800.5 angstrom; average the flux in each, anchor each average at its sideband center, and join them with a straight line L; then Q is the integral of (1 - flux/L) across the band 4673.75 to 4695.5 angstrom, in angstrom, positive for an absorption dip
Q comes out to 0.4 angstrom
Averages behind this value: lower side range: 6.33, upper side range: 6.41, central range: 6.25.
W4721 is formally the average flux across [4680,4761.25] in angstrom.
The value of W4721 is 6.19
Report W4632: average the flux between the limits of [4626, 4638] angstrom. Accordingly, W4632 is 6.34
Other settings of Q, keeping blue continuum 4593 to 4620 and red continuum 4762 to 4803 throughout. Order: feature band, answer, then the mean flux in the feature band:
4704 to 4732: 1.6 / 6.02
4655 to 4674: 1.5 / 5.86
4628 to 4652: 0.7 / 6.15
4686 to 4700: 0.4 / 6.17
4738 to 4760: -0.3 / 6.48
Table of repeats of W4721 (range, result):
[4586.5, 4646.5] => 6.26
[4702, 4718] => 5.9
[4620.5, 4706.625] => 6.09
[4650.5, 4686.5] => 6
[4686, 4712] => 6.01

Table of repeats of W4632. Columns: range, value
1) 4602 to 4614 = 6.53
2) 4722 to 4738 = 6.06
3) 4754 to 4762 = 6.31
